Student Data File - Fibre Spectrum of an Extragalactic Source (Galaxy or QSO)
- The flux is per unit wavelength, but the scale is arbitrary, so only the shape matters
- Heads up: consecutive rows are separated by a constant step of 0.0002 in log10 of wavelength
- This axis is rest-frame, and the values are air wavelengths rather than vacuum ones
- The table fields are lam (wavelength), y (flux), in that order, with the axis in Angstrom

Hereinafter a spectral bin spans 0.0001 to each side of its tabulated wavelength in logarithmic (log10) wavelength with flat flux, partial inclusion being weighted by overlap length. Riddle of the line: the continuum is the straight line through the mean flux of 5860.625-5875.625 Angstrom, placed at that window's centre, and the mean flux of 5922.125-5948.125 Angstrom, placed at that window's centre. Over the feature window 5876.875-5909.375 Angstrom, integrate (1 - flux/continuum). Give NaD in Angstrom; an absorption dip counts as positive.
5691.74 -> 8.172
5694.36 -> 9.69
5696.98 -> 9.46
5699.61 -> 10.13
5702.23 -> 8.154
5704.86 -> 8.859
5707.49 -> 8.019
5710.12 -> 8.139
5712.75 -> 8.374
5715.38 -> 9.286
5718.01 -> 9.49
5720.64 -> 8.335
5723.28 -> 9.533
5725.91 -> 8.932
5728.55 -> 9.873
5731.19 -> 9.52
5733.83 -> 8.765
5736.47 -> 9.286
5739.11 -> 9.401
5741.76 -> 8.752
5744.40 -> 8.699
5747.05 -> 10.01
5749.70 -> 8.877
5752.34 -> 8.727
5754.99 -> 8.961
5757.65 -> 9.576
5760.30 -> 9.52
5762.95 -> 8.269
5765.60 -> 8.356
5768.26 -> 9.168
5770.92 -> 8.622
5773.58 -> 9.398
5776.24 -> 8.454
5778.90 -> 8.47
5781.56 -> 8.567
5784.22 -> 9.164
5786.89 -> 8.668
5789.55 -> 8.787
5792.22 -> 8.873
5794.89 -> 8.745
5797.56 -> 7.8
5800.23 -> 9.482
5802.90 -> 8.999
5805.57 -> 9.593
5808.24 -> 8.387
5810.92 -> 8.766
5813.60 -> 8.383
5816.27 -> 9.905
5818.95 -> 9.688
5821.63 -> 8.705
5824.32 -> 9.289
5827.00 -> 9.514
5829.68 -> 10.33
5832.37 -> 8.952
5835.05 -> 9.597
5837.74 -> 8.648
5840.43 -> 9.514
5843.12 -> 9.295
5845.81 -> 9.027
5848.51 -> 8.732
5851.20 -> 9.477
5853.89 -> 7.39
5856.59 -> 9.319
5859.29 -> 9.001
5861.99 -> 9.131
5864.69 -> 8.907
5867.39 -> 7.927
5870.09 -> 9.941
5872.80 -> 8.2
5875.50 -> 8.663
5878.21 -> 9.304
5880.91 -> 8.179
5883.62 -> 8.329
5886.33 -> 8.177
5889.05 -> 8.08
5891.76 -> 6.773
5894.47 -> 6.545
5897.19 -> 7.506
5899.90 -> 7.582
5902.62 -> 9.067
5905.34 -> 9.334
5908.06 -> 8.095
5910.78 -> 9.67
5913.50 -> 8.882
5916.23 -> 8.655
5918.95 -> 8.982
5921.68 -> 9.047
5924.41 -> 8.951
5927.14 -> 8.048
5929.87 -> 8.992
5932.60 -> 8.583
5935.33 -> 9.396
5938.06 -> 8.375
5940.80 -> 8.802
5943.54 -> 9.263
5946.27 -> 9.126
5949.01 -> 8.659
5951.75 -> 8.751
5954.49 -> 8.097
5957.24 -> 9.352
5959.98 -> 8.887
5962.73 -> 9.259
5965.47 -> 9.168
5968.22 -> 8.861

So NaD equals 2.7 Angstrom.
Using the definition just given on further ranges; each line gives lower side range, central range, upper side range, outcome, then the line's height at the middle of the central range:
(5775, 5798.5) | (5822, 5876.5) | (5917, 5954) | -2.1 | 8.71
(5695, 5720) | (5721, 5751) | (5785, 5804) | -1.2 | 8.85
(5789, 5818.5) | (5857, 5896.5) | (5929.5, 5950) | 2.4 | 8.91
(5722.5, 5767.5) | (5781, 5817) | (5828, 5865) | 1.0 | 9.11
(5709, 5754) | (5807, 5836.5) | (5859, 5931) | -1.6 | 8.76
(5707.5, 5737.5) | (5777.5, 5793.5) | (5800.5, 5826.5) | 0.6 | 9.08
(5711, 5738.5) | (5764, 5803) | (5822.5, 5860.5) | 1.6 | 9.14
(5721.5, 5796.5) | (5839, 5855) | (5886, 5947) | -0.4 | 8.73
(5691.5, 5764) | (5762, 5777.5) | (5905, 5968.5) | 0.5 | 9.01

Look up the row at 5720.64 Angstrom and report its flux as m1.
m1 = 8.335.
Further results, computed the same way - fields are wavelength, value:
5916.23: 8.655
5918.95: 8.982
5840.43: 9.514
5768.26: 9.168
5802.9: 8.999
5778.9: 8.47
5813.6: 8.383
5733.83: 8.765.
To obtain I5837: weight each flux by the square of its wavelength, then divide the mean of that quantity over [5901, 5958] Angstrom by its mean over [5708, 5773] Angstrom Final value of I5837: 1.0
